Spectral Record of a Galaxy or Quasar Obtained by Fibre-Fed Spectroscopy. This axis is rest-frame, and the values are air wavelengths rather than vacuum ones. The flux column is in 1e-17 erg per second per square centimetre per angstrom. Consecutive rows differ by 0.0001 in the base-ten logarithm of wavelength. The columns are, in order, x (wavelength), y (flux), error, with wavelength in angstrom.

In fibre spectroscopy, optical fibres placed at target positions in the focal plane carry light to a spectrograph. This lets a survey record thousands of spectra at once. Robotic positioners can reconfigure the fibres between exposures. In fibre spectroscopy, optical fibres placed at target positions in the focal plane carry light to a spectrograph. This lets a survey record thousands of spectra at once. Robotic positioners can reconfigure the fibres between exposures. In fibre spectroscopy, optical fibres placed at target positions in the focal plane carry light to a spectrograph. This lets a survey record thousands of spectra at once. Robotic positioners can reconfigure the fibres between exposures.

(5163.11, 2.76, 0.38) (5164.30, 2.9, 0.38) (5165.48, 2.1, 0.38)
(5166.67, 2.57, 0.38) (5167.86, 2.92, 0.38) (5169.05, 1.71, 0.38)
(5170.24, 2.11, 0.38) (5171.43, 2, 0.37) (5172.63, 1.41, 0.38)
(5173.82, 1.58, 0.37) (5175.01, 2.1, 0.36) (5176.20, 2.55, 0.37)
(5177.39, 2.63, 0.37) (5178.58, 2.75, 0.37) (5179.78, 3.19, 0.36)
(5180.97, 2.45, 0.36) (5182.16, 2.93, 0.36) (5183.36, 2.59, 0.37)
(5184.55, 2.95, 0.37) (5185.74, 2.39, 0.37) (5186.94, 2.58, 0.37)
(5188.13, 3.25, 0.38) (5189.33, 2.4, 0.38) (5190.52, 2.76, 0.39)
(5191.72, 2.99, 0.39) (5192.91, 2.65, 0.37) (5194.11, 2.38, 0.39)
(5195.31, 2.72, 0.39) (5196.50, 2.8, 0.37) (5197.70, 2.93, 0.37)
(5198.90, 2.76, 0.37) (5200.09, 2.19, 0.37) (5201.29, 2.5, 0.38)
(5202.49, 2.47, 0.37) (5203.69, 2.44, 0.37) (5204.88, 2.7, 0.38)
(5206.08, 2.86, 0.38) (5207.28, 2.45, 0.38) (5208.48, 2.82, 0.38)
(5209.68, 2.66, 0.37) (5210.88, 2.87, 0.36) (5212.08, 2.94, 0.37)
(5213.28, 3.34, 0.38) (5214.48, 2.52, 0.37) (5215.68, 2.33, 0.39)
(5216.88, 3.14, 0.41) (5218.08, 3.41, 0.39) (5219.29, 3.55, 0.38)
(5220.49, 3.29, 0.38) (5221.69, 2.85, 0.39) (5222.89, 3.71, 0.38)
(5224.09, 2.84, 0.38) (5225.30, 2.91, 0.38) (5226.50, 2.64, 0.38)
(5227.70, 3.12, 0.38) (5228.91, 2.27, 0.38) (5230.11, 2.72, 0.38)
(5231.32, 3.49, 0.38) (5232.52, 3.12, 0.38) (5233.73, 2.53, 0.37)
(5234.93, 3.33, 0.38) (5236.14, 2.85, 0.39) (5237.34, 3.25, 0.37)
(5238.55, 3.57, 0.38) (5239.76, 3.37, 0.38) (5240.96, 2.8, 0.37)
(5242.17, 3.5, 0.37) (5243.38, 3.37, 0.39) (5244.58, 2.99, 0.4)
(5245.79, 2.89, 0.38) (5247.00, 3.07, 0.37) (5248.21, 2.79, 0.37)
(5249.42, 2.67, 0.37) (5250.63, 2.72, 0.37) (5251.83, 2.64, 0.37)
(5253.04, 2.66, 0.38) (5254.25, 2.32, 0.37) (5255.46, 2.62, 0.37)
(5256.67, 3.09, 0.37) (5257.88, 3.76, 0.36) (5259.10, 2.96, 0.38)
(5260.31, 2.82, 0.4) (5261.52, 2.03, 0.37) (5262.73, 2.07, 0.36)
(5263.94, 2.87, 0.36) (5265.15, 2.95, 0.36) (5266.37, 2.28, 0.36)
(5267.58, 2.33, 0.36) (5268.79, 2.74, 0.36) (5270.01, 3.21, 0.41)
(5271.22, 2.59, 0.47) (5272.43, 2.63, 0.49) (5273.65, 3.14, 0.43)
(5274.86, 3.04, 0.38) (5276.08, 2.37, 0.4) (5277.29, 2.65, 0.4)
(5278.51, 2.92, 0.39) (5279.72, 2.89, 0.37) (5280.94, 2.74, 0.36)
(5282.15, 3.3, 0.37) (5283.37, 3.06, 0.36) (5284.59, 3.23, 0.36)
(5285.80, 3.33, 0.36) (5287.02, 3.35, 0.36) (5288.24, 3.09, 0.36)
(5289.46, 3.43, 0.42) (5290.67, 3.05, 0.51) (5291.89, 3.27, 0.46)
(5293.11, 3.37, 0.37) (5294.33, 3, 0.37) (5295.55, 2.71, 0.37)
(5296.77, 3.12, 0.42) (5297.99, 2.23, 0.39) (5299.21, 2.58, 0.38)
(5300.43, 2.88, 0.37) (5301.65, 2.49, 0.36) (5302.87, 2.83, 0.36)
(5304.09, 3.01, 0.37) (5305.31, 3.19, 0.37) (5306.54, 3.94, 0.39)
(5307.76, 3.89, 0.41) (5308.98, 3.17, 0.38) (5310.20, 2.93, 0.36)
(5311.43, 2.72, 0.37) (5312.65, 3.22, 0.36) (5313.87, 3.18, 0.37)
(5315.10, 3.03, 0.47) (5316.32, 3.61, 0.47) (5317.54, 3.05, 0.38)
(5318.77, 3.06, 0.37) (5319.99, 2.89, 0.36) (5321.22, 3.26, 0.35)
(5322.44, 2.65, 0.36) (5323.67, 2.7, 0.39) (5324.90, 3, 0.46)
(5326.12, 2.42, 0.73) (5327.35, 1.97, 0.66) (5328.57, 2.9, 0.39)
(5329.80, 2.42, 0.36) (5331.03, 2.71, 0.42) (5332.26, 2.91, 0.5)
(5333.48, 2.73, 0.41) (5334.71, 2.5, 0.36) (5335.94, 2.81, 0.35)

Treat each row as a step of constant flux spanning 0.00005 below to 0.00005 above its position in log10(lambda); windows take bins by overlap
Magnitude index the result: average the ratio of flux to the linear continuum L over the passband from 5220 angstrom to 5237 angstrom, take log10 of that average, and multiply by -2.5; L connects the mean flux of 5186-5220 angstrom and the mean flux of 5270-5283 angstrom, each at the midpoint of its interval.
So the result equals -0.07 mag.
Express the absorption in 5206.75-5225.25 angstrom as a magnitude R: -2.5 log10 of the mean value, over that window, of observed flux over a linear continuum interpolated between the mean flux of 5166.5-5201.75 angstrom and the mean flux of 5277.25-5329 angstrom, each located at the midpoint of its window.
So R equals -0.13 mag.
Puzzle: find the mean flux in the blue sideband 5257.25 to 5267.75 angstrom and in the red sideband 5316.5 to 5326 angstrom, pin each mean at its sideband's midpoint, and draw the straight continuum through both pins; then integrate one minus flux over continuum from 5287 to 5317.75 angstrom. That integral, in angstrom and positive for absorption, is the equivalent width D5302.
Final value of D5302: -2.4 angstrom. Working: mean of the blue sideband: 2.69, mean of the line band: 3.09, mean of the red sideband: 2.95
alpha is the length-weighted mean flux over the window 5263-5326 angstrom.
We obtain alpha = 2.97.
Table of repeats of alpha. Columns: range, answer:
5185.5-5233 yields 2.82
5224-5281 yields 2.86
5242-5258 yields 2.9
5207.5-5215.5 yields 2.81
